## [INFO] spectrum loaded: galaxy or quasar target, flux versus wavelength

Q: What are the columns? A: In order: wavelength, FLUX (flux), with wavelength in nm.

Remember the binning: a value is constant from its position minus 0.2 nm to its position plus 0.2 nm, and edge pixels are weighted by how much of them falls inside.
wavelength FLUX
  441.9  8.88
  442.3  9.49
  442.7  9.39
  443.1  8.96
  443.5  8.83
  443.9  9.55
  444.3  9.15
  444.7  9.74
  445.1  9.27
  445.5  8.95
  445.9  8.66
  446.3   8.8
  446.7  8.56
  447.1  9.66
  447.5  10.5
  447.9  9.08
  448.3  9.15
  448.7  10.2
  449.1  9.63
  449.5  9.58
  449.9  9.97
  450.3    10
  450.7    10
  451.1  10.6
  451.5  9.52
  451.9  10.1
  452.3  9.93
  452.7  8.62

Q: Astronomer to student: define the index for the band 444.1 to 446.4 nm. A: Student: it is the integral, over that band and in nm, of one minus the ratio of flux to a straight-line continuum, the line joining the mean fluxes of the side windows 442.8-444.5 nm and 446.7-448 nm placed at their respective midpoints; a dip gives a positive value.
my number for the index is 0.06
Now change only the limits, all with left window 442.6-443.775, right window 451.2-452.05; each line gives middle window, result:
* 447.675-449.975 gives 0.01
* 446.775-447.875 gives -0.03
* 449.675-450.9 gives -0.03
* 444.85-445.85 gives 0.02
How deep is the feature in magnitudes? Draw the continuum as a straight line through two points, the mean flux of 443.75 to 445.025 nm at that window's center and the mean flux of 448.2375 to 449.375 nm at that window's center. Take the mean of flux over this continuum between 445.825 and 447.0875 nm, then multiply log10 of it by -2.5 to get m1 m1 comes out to 0.09 mag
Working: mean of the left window 9.46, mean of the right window 9.72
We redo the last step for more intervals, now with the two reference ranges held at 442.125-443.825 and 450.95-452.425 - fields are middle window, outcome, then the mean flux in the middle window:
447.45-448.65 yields 0.02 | 9.54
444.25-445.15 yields -0.01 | 9.45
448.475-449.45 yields -0.01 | 9.84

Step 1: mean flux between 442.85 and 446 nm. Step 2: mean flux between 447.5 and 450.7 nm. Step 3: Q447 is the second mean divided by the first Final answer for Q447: 1.1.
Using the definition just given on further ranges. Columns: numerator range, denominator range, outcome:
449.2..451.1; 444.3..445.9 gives 1.08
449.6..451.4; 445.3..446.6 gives 1.15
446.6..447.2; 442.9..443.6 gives 1.02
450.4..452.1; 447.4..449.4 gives 1.04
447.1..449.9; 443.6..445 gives 1.03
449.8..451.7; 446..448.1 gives 1.08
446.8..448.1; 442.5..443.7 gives 1.07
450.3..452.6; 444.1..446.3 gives 1.09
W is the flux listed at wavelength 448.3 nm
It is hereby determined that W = 9.15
